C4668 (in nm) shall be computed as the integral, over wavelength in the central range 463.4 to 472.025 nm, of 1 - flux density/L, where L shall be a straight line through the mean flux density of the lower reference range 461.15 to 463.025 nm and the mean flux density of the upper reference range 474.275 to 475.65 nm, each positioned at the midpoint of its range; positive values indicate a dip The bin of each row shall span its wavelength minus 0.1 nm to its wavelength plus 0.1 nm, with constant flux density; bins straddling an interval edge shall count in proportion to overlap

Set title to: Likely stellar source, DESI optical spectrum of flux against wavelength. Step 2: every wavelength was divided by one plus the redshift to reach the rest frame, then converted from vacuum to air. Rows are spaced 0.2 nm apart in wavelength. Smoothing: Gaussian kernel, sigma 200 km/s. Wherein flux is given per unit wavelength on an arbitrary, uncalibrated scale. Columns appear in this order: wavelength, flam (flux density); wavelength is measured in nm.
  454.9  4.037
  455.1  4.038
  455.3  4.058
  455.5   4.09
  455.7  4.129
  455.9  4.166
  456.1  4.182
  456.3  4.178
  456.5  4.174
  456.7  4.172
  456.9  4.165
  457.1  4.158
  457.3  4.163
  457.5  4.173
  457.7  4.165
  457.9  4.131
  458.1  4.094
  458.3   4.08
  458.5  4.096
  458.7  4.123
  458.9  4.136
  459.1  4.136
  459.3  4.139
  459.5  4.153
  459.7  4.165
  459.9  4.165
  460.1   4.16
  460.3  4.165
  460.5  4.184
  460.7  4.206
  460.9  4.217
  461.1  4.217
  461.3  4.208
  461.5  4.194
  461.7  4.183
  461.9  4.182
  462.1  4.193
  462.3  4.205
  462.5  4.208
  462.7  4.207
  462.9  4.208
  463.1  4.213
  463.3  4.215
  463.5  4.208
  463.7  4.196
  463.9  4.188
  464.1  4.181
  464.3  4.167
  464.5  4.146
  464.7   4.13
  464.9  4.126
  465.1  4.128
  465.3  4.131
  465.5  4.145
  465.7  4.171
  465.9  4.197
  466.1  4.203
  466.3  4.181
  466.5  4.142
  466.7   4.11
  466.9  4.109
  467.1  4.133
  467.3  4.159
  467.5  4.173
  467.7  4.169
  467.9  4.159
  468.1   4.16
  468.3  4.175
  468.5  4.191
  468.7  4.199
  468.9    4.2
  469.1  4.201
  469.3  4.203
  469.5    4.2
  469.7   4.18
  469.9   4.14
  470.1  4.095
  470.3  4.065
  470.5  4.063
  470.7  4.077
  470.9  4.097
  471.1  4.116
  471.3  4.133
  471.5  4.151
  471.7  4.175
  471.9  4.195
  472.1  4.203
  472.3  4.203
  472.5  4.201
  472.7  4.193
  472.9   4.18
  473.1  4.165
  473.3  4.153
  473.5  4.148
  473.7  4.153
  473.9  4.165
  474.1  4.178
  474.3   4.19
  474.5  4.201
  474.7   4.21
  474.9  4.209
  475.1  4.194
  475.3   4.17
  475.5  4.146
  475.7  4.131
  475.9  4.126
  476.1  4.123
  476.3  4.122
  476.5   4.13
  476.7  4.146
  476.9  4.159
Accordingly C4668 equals 0.08 nm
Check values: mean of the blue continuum 4.2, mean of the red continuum 4.19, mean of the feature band 4.16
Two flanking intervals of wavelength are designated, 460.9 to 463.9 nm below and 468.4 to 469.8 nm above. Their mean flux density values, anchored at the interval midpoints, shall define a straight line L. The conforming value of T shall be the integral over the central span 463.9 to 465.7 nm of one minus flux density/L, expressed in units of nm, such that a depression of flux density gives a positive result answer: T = 0.02 nm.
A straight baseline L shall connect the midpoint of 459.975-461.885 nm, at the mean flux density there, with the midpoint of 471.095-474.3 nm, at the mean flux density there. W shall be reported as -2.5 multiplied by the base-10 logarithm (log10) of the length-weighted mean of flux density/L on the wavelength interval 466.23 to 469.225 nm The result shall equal 0.004 mag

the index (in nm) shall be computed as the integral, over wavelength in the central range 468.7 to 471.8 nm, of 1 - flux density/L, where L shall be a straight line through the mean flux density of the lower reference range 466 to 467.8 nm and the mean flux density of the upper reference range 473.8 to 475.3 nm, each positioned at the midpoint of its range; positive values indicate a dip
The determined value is 0.02 nm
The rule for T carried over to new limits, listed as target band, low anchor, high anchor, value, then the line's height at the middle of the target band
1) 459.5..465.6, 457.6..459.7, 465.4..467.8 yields -0.06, 4.14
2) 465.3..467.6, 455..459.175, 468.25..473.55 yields 0.00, 4.15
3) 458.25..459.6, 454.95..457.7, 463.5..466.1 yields 0.01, 4.15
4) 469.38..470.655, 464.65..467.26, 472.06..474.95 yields 0.01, 4.17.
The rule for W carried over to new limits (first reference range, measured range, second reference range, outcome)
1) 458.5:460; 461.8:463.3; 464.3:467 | -0.015 mag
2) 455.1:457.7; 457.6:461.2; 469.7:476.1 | -0.001 mag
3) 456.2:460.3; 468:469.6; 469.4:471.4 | -0.018 mag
